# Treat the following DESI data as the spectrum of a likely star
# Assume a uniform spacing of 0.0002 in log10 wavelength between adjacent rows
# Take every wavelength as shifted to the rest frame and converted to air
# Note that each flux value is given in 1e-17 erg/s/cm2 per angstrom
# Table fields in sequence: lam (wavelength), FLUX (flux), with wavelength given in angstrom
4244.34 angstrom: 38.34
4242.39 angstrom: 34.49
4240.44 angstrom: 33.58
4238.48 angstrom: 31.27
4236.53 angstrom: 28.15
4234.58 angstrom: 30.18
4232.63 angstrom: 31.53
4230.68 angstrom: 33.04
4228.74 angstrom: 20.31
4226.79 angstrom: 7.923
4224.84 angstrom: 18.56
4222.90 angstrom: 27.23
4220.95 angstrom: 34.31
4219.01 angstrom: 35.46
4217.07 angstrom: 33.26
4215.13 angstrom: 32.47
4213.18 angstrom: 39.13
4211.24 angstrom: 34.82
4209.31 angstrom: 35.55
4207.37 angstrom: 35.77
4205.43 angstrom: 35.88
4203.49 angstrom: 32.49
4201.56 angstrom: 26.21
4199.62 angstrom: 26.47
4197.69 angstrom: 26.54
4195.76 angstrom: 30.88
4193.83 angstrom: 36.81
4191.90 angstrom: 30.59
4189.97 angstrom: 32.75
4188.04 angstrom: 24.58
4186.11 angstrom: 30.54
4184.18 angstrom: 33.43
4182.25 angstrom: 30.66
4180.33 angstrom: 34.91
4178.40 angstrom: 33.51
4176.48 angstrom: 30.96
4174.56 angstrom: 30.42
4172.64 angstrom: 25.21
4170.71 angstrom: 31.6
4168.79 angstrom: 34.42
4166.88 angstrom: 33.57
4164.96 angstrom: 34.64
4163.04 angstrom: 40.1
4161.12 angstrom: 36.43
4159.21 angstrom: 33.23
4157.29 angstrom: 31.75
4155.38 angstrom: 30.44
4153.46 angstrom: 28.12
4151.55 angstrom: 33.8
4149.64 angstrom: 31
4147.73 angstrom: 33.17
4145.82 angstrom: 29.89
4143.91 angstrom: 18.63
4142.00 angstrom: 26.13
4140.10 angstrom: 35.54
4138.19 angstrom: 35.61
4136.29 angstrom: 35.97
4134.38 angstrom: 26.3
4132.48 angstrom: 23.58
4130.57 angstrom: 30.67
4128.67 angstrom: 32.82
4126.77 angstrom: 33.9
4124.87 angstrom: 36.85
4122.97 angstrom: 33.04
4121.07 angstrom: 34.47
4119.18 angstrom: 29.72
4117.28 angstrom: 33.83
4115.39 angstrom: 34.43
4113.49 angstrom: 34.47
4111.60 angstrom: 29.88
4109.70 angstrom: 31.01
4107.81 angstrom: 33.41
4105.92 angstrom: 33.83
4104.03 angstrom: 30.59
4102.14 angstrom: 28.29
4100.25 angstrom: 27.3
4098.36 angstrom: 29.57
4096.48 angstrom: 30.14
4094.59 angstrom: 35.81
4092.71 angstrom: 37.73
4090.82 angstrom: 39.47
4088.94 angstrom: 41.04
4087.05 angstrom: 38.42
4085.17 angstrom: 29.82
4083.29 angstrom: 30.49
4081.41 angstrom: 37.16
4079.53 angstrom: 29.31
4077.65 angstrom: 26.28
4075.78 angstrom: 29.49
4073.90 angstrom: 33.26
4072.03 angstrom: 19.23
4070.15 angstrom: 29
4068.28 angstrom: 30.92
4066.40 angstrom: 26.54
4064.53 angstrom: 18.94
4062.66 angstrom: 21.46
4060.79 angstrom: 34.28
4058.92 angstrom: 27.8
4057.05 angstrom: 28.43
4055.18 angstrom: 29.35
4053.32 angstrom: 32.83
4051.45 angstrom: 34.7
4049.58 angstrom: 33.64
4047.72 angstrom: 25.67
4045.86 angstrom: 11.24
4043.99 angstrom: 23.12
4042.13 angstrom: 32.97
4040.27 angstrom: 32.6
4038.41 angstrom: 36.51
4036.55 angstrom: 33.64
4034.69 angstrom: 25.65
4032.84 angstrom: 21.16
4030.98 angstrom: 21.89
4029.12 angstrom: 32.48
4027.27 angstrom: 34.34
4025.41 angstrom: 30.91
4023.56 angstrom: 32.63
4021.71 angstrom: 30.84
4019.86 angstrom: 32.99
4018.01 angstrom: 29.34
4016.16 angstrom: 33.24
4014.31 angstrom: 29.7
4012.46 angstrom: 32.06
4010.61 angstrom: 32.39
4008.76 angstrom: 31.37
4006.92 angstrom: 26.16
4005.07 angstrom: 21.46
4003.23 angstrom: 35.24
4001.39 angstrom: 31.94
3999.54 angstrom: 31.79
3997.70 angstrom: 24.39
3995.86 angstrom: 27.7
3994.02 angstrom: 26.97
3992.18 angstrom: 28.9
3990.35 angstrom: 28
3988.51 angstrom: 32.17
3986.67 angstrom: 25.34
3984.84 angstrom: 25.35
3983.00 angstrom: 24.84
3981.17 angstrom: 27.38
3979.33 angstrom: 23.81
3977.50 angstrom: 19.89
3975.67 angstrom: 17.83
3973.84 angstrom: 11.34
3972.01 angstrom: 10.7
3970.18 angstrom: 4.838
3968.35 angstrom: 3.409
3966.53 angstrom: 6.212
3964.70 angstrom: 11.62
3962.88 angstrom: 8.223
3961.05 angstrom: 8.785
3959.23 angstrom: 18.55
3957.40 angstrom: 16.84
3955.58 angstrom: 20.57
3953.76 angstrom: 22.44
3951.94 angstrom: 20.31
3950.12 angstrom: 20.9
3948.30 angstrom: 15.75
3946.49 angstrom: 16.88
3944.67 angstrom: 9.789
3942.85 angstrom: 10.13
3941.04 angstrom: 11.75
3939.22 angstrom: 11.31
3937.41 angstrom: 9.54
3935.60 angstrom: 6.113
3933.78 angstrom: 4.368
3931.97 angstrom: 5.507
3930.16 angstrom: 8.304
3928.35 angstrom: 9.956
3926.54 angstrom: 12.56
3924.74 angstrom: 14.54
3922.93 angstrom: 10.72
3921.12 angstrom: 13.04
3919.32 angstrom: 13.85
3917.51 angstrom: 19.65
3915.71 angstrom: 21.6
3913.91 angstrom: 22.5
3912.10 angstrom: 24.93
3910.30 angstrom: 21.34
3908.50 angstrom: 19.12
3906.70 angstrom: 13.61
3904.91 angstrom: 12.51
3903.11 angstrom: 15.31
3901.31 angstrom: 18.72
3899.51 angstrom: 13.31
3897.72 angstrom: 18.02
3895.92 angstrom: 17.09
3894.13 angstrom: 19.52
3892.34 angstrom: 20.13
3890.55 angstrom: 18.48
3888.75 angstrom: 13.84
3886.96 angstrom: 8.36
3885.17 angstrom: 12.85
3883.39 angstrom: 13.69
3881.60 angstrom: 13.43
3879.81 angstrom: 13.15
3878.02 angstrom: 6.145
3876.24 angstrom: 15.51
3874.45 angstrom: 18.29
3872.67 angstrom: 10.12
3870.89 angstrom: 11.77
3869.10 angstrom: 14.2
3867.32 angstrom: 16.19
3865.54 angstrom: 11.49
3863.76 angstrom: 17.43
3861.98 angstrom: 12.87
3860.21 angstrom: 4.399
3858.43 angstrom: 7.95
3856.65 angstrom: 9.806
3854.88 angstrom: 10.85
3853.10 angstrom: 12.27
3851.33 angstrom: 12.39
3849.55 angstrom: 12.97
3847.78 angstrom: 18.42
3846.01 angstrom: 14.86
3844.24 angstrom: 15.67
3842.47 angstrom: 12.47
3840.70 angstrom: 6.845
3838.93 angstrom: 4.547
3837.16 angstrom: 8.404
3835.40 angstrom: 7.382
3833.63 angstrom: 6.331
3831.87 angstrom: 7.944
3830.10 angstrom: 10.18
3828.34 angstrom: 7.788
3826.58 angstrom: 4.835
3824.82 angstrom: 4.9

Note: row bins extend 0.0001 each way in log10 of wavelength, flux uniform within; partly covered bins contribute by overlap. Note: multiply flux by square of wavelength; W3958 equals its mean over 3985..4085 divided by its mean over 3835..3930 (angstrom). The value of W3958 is 2.2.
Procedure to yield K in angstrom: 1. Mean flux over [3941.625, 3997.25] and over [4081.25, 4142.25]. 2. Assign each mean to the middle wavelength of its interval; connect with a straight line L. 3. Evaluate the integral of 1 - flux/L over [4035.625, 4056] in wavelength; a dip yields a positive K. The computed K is -2.87 angstrom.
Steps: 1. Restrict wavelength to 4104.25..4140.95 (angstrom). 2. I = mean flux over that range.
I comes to 32.5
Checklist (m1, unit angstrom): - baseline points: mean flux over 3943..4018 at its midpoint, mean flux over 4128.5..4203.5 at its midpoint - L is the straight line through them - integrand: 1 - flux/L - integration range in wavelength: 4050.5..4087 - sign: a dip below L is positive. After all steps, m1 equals -4.2 angstrom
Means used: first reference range 21.6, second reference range 31.1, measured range 29.1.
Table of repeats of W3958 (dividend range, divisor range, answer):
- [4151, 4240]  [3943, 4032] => 1.49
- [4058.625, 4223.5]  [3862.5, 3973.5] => 2.55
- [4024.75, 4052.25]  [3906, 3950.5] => 2.19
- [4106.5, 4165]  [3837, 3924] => 2.55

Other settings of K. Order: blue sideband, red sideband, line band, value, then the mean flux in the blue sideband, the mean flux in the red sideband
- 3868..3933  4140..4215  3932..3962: 6.9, 14.9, 31.8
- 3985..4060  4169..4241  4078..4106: -3.1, 29.3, 30.5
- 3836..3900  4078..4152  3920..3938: 8.3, 13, 32.2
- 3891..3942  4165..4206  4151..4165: -1.9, 14.6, 31.1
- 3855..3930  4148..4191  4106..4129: -3.5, 14.6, 32.1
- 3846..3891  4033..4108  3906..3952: 9.4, 12.7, 30.1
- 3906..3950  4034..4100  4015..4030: -4.3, 13.7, 30.2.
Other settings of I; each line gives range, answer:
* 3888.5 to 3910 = 16.9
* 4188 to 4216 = 32.3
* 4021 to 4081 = 28.5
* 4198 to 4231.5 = 29.8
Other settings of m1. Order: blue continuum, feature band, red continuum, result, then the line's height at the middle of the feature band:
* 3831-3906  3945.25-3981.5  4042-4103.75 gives 9.7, 20.7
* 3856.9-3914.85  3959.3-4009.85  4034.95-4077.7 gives 3.7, 22.7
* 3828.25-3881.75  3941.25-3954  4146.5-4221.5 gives 1.0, 17.3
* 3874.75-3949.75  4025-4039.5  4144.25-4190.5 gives -4.6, 22.5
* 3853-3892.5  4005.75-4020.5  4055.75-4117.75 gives -3.6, 24.6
